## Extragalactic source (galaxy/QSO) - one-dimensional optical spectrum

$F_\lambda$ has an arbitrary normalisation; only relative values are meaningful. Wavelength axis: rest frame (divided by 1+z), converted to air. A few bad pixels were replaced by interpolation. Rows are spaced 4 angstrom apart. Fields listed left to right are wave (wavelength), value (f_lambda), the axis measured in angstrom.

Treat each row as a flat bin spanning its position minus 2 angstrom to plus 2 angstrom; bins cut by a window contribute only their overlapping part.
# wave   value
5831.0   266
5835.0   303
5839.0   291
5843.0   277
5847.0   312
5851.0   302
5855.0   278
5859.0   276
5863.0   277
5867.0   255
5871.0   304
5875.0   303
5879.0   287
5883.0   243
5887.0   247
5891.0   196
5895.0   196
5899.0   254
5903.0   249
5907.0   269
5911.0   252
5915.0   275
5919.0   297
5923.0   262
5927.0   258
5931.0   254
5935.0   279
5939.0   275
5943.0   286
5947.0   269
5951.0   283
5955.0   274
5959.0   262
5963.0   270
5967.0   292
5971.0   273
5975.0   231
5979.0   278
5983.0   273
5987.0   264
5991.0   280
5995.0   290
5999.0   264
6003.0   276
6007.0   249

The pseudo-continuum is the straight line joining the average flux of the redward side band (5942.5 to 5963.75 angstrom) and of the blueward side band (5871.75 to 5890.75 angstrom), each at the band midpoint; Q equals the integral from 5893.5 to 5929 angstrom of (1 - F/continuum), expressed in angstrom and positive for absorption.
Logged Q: 1.5 angstrom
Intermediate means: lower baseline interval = 265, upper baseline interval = 273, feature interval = 258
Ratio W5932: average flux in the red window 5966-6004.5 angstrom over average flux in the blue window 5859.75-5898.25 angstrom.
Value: 1.1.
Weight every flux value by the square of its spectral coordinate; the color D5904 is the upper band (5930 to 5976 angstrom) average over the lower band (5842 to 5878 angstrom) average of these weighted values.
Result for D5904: 1.0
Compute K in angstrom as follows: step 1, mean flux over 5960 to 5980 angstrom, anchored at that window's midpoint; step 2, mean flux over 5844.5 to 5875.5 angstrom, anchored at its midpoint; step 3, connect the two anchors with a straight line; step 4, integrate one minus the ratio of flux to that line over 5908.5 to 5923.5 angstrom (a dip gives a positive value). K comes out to 0.3 angstrom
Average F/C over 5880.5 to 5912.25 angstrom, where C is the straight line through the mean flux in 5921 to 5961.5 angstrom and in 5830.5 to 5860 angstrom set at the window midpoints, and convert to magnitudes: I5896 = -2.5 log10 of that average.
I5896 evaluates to 0.17 mag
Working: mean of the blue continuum 290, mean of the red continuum 270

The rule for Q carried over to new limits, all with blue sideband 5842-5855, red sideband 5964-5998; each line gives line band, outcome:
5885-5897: 3.1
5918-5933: 0.9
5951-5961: 0.2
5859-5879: 0.5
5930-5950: 0.4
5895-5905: 1.6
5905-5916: 0.8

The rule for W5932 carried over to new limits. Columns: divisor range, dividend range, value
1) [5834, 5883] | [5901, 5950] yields 0.94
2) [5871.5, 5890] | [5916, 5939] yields 1.01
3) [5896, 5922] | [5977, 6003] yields 1.04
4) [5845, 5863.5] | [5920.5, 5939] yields 0.92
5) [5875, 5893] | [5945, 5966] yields 1.09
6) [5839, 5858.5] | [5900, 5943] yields 0.92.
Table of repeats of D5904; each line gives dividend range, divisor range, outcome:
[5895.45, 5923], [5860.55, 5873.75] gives 0.95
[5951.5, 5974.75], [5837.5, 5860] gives 0.97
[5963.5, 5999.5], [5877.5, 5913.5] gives 1.15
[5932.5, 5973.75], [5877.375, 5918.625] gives 1.13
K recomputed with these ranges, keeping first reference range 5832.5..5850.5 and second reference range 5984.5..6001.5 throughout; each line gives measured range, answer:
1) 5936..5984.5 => 1.2 angstrom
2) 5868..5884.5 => 0.4 angstrom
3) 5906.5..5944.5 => 1.8 angstrom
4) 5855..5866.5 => 0.7 angstrom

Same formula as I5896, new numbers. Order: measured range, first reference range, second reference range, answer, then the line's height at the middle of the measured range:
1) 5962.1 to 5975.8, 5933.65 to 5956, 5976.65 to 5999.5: 0.027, 276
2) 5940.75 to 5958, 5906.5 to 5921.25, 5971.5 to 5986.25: -0.039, 267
